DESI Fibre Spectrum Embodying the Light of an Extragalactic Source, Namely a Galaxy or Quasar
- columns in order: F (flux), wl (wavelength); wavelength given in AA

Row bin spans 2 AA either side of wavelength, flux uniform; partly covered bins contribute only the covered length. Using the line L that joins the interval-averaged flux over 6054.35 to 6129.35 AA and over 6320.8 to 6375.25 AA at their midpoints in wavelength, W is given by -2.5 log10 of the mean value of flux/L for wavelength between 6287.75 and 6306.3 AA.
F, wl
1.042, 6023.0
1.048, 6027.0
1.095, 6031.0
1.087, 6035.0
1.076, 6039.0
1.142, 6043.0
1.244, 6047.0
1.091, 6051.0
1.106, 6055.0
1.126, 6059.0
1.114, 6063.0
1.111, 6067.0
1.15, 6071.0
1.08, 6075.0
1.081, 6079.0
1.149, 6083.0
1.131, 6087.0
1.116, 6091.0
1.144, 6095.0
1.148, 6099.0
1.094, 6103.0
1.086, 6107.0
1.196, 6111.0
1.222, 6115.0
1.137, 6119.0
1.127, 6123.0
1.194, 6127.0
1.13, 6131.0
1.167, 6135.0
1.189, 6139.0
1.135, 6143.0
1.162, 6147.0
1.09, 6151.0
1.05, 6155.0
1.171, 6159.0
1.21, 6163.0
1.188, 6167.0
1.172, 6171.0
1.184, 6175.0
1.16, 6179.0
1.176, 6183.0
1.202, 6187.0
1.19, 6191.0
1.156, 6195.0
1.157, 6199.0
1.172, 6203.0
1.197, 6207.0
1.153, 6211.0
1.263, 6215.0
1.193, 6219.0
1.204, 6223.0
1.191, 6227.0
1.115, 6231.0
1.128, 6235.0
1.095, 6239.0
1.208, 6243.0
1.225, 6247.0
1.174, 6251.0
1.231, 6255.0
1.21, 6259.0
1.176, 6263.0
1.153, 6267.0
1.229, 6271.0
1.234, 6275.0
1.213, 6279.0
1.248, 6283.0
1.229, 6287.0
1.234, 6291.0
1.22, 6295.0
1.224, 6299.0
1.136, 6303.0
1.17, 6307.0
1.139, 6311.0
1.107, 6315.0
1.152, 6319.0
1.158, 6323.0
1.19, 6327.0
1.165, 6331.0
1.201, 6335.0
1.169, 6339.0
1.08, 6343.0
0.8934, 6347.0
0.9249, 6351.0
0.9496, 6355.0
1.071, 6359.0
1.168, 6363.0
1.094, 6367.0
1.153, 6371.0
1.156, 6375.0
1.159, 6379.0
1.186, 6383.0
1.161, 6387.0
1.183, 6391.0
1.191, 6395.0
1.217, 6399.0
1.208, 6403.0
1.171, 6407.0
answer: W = -0.093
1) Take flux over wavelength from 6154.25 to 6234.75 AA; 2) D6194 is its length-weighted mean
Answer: 1.18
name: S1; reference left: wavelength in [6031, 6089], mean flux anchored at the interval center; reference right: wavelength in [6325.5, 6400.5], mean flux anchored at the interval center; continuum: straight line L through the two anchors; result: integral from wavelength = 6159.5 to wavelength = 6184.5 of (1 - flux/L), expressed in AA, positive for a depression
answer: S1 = -1.36 AA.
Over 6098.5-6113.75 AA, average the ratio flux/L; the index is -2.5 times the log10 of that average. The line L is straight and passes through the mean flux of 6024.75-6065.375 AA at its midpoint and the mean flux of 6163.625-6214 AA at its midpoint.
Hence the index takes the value 0.006 mag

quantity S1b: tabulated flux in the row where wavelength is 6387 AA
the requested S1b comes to 1.161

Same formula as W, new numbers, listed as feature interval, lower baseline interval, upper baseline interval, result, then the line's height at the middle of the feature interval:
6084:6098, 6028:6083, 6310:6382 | -0.02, 1.11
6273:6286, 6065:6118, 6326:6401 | -0.10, 1.12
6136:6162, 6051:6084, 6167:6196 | 0.02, 1.16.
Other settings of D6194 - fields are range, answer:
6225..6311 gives 1.19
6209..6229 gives 1.2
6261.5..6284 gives 1.21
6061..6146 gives 1.14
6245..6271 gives 1.2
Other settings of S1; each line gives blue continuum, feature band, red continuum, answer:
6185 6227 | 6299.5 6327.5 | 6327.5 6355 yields -1.5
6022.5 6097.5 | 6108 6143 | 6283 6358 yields -1.5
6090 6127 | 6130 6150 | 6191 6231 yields 0.0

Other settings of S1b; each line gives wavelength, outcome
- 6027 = 1.048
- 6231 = 1.115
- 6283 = 1.248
